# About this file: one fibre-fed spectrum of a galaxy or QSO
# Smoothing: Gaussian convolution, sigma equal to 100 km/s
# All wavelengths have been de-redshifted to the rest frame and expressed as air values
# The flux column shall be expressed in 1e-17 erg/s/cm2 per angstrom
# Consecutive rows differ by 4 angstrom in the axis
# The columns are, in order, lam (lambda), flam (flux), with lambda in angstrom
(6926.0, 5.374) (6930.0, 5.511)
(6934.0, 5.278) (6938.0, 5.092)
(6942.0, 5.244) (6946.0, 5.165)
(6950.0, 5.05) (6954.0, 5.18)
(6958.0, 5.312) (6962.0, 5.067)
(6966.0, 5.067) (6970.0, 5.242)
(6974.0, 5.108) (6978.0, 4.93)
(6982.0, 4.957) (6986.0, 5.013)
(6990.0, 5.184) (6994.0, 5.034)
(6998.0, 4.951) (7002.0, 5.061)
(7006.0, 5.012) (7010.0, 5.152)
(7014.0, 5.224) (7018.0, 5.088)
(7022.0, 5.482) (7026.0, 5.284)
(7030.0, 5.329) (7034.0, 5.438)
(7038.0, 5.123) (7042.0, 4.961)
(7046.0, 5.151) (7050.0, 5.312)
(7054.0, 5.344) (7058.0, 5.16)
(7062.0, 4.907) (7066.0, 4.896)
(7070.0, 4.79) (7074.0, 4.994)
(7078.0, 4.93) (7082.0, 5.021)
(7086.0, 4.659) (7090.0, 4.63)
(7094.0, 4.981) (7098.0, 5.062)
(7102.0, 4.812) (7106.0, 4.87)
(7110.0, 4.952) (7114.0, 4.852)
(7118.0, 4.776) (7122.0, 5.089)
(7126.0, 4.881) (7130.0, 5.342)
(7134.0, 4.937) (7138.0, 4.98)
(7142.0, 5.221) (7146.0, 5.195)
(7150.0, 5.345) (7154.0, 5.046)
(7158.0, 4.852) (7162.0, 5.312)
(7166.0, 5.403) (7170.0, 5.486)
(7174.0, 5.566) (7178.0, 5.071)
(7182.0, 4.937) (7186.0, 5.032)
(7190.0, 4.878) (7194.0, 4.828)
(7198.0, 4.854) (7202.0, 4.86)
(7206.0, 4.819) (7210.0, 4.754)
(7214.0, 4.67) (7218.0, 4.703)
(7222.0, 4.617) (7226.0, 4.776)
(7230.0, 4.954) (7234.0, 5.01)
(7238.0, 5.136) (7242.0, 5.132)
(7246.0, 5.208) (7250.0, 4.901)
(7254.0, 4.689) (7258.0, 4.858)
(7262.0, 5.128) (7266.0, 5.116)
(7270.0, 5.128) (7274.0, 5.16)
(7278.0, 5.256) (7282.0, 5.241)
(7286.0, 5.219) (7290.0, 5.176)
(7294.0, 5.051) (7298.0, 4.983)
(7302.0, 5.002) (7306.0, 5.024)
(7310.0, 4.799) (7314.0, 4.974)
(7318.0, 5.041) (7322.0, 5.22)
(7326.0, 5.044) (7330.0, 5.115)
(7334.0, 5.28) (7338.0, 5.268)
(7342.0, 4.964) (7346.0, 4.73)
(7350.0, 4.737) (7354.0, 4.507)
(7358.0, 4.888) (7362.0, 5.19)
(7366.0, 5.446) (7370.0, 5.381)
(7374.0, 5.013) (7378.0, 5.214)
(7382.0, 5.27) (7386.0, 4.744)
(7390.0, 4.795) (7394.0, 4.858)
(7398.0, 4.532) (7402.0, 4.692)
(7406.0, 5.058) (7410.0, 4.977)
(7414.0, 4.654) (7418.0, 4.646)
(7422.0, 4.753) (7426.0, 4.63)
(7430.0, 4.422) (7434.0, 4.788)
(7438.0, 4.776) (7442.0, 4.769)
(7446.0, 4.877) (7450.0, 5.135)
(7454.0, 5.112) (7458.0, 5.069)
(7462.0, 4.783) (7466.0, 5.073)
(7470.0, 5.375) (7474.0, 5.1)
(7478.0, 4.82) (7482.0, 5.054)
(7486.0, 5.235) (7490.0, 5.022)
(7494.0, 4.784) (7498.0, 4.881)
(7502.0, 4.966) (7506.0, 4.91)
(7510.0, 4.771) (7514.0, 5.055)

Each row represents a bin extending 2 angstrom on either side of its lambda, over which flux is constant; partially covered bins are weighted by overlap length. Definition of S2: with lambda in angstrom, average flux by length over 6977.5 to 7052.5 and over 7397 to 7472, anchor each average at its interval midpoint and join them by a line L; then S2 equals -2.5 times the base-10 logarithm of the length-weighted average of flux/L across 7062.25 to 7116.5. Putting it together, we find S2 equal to 0.05 mag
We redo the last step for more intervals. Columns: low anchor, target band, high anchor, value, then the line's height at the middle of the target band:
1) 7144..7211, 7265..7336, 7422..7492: -0.02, 5.02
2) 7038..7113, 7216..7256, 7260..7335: 0.03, 5.06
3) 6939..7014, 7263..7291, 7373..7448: -0.06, 4.9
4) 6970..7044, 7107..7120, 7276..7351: 0.05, 5.11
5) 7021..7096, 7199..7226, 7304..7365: 0.06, 5.03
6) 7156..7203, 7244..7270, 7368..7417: 0.01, 5.03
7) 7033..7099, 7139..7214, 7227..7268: -0.01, 5.01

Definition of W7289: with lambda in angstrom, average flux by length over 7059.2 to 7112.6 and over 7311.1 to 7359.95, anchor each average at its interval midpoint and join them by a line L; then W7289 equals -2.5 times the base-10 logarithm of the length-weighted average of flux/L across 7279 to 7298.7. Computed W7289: -0.04 mag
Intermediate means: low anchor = 4.89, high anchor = 4.98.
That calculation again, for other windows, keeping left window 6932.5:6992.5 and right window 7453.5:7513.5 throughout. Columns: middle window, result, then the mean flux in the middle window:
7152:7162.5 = 0.009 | 5.04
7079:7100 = 0.048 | 4.87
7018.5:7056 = -0.033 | 5.26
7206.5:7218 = 0.075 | 4.72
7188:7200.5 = 0.047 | 4.85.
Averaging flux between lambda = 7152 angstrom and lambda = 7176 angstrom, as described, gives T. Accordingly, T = 5.28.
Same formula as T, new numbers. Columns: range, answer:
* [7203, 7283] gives 4.96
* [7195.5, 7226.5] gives 4.76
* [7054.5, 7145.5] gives 4.95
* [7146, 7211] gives 5.07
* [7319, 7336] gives 5.16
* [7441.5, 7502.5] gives 5.01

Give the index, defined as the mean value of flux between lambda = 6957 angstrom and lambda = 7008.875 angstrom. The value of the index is 5.07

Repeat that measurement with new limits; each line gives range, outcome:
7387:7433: 4.73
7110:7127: 4.91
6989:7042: 5.17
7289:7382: 5.05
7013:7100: 5.08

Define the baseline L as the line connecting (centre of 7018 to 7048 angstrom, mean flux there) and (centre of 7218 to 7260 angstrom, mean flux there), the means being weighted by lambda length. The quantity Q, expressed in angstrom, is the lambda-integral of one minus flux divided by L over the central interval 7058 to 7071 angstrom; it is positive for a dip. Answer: 0.69 angstrom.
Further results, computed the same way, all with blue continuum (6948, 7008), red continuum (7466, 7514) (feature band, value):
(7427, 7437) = 0.8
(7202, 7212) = 0.5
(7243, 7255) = 0.2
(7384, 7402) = 1.0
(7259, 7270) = -0.1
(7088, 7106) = 0.7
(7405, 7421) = 0.6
